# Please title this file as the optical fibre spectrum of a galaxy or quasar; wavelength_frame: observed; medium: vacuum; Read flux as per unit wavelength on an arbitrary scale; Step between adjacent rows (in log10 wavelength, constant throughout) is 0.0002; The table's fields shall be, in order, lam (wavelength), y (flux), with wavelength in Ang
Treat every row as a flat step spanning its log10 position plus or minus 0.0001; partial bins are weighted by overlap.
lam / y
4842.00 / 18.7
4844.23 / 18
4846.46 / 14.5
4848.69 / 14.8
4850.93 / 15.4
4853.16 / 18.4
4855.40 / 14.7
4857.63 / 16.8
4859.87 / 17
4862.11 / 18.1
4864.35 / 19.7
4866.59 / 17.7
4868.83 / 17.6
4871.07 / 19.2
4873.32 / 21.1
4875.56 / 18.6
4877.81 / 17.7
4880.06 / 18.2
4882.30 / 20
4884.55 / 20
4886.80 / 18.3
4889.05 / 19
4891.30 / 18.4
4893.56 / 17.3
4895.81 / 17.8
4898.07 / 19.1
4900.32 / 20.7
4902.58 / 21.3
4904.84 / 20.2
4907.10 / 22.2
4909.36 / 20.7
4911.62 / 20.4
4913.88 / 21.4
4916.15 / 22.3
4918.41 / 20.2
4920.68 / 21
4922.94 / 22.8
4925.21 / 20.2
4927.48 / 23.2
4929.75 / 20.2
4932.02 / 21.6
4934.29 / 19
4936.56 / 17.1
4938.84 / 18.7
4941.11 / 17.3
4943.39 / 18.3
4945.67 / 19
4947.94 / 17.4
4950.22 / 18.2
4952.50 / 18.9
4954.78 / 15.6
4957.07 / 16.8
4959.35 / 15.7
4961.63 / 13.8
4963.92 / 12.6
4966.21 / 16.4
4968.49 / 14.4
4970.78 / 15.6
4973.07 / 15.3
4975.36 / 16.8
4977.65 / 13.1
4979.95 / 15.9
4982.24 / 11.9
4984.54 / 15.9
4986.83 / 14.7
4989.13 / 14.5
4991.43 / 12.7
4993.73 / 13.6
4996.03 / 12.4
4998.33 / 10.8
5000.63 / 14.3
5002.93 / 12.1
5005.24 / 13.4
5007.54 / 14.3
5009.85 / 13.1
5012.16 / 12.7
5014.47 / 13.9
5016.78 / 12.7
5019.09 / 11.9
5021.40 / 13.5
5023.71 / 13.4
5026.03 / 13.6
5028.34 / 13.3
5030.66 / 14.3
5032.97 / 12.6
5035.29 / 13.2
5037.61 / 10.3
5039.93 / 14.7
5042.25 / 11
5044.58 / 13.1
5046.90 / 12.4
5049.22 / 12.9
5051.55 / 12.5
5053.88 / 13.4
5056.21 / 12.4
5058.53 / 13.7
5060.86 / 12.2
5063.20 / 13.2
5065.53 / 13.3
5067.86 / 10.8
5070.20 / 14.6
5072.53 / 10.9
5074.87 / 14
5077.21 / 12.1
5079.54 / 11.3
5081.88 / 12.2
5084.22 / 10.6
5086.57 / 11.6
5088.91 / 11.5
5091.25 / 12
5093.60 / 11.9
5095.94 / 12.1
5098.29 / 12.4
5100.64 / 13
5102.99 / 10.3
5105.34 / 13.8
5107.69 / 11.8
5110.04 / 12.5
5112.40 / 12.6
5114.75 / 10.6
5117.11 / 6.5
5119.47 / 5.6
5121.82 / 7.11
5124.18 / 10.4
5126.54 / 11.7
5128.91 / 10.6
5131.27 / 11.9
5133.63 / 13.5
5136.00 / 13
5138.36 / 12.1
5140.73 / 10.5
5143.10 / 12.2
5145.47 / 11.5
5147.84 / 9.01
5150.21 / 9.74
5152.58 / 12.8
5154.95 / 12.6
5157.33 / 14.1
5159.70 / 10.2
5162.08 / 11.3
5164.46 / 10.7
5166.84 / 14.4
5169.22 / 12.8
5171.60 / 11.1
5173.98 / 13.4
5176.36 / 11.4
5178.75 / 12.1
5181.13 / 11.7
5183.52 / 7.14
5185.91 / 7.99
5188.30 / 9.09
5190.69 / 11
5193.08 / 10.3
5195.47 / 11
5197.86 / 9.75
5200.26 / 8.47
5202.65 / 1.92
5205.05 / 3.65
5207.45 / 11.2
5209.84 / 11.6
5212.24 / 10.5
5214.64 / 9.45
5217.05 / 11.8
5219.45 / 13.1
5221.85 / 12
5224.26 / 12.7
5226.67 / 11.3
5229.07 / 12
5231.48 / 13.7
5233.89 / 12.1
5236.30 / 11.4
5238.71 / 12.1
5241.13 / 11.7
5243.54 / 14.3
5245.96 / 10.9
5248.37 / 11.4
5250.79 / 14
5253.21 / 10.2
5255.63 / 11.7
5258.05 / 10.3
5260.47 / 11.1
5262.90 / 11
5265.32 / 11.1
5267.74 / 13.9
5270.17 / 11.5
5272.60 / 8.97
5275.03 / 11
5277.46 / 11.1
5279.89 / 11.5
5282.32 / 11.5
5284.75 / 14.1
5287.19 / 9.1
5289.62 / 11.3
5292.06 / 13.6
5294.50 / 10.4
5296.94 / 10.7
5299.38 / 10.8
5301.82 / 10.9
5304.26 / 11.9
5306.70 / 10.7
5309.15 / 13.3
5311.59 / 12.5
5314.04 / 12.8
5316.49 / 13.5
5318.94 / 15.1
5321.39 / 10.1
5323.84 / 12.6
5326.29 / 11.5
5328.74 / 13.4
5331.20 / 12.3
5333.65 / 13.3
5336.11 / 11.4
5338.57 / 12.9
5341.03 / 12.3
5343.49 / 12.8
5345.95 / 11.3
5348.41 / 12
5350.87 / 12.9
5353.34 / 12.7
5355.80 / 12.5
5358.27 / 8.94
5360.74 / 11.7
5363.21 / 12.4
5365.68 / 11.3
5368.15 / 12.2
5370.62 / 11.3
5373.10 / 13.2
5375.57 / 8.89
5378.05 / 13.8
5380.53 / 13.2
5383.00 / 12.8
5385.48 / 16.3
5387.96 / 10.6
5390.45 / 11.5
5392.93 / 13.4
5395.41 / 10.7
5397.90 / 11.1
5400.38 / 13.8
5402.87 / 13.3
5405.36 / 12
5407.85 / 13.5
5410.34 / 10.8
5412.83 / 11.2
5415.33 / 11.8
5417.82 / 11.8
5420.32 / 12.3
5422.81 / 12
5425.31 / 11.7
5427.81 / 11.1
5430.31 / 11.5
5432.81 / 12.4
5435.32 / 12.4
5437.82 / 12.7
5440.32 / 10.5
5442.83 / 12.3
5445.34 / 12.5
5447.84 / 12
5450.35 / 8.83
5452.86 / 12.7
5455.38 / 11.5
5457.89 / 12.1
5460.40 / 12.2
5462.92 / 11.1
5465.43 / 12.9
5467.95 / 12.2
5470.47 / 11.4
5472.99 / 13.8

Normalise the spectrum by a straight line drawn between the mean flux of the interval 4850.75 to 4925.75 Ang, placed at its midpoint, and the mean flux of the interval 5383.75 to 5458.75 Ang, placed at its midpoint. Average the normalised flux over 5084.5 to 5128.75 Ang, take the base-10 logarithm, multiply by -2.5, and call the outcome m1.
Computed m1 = 0.43 mag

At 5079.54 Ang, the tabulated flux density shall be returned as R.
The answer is 11.3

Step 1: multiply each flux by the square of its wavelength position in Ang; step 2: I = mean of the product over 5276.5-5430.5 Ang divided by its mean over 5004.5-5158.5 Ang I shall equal 1.1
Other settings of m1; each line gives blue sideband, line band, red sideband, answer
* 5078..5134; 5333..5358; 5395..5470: -0.05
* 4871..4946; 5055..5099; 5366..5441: 0.37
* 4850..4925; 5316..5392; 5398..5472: 0.06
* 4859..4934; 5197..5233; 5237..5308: 0.23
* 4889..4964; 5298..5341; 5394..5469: 0.10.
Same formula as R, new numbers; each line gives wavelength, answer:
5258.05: 10.3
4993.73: 13.6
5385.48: 16.3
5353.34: 12.7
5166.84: 14.4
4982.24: 11.9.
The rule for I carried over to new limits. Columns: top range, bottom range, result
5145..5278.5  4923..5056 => 0.81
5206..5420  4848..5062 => 0.84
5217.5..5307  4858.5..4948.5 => 0.69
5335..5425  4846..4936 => 0.76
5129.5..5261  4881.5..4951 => 0.63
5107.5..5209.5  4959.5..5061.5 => 0.83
